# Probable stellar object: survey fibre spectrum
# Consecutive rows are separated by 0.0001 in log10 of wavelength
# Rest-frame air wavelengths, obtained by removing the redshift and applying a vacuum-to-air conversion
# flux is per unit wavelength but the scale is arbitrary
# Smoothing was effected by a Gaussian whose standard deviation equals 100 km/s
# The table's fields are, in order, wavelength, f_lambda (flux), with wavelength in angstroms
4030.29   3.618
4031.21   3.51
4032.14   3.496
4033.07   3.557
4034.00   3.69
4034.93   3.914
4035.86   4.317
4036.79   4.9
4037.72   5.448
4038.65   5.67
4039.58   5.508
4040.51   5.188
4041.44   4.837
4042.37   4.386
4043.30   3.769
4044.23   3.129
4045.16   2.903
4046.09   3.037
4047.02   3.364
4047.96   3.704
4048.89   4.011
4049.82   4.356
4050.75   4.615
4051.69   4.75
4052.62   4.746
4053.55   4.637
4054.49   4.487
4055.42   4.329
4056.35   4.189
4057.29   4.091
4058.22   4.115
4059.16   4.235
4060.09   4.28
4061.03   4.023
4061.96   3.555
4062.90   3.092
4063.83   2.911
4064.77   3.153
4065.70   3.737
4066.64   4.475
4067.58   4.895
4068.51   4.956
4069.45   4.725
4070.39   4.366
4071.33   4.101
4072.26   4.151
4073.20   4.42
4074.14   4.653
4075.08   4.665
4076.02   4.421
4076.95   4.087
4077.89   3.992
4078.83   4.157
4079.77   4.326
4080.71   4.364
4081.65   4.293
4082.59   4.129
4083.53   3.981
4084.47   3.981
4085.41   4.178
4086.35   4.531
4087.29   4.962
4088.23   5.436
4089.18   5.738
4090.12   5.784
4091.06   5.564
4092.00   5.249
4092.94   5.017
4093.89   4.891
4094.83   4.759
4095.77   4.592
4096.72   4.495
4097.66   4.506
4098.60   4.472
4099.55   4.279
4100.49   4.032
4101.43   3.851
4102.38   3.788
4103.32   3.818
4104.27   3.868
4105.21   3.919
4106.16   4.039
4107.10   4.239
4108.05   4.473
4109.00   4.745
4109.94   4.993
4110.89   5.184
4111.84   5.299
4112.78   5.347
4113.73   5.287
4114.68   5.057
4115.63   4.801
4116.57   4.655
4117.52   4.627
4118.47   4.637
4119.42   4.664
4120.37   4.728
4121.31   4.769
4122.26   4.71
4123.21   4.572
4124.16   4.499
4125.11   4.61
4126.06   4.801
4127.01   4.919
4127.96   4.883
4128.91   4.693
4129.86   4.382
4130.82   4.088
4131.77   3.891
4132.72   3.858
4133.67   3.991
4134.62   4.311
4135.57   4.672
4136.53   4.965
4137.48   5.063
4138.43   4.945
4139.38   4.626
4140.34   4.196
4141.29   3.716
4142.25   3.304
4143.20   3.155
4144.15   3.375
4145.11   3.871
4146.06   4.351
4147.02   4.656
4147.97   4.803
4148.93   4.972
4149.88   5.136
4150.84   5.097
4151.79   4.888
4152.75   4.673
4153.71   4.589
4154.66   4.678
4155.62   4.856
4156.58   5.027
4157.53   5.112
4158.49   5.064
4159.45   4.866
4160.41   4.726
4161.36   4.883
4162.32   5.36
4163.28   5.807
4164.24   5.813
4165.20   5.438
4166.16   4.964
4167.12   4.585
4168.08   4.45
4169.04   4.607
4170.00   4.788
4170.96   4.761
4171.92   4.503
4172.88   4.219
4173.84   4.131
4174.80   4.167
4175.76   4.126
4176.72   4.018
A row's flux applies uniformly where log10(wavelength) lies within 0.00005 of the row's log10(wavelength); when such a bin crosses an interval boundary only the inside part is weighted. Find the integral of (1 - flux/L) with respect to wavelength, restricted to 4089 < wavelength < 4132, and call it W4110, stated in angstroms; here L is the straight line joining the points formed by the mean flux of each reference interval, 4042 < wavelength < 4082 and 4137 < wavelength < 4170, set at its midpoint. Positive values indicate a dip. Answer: -2.3 angstroms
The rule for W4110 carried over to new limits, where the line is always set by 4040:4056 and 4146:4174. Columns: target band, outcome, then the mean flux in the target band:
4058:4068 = 0.9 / 3.85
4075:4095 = -1.2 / 4.66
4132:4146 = 1.7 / 4.15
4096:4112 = 0.6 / 4.34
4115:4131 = -0.1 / 4.66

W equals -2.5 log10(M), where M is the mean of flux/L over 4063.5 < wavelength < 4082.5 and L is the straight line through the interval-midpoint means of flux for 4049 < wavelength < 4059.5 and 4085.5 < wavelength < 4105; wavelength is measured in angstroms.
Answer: 0.07 mag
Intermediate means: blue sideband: 4.4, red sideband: 4.66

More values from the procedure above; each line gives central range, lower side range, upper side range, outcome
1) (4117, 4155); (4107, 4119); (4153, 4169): 0.11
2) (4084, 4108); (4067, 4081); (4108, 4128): 0.02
